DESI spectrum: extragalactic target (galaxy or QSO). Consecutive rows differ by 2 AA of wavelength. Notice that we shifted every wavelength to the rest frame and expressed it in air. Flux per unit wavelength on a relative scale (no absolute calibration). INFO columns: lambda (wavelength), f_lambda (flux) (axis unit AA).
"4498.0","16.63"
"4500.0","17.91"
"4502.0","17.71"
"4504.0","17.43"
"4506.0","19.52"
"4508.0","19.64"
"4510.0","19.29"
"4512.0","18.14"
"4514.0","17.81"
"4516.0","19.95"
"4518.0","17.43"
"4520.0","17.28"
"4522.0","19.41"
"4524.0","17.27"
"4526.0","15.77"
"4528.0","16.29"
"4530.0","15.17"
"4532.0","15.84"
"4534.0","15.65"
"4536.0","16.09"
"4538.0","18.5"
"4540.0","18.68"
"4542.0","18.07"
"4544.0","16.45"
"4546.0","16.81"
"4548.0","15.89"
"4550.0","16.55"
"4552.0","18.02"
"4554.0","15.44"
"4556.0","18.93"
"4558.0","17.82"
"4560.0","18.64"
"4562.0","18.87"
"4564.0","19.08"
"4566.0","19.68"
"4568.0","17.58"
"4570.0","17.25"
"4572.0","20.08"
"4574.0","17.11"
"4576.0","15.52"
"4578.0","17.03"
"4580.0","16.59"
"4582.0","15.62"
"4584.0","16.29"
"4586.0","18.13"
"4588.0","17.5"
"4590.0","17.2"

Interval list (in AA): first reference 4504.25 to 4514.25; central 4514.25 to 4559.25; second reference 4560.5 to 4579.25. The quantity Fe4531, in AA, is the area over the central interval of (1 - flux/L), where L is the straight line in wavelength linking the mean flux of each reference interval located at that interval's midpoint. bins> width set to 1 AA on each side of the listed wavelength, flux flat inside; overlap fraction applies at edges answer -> 3.2 AA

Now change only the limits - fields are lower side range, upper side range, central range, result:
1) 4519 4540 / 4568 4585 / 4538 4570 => -1.7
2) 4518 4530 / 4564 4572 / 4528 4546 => 0.7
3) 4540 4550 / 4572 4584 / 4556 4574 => -1.9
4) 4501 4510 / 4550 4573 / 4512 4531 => 1.1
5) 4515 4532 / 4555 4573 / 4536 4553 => 0.6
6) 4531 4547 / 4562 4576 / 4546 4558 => 0.4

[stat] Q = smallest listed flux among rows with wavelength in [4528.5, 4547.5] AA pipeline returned 15.17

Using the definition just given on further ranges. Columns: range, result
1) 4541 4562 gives 15.44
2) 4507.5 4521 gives 17.28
